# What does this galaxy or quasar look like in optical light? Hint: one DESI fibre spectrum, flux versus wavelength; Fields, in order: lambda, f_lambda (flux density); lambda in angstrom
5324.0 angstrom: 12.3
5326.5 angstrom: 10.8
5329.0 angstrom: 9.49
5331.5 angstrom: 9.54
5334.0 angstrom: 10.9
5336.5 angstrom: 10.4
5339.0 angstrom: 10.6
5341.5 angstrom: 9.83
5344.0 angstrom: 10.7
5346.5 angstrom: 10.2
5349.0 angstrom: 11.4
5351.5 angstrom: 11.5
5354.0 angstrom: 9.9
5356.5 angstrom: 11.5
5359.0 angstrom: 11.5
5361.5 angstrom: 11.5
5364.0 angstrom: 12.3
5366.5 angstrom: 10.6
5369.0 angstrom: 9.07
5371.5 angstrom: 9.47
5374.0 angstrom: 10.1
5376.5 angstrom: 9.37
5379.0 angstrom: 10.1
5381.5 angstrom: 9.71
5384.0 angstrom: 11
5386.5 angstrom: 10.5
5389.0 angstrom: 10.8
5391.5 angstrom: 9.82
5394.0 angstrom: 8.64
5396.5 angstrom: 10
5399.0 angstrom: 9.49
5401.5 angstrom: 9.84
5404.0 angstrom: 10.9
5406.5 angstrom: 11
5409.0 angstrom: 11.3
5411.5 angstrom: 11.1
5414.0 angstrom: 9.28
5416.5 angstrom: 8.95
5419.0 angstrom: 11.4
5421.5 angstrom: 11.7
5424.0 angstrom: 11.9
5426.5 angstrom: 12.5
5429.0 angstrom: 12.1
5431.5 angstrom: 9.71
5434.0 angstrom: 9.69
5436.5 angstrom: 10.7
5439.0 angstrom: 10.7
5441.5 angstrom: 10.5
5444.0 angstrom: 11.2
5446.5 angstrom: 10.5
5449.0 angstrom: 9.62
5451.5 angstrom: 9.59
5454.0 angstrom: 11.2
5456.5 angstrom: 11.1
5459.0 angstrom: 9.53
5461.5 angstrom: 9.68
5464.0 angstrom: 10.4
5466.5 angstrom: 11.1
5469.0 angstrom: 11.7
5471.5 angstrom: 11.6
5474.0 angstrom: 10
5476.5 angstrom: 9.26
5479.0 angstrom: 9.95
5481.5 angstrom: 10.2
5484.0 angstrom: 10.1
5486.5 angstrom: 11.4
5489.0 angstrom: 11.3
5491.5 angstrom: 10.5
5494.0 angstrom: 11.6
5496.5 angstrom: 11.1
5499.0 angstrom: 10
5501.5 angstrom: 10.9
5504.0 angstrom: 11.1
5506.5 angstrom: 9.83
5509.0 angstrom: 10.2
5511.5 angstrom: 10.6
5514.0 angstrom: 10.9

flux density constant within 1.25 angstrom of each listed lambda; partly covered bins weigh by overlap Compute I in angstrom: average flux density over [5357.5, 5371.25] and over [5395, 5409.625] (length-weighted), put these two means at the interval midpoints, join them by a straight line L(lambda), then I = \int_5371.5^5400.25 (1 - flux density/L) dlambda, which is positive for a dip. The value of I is 1.8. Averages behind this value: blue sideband 10.9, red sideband 10.4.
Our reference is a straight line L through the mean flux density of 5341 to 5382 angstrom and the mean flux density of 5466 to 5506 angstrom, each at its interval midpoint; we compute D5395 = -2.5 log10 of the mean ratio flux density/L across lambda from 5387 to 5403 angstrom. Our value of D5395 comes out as 0.08 mag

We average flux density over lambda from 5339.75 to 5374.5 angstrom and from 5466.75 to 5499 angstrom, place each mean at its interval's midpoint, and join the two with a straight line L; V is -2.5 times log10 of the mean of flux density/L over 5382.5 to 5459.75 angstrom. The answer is 0.02 mag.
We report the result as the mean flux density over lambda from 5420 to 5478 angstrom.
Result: 10.7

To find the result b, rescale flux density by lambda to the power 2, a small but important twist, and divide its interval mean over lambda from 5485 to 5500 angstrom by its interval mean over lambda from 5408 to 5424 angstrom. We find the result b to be 1.1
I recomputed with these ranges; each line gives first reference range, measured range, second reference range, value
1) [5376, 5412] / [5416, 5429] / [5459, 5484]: -1.5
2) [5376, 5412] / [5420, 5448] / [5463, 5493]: -1.6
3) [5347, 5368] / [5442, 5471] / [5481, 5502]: 1.0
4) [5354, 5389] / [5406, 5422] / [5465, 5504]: 0.0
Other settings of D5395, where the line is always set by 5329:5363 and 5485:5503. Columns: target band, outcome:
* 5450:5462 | 0.07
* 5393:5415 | 0.06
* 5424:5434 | -0.04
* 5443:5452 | 0.06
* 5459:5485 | 0.06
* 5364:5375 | 0.07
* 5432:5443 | 0.05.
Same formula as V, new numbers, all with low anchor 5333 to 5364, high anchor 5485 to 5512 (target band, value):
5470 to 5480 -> 0.06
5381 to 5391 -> 0.04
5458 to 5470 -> 0.03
